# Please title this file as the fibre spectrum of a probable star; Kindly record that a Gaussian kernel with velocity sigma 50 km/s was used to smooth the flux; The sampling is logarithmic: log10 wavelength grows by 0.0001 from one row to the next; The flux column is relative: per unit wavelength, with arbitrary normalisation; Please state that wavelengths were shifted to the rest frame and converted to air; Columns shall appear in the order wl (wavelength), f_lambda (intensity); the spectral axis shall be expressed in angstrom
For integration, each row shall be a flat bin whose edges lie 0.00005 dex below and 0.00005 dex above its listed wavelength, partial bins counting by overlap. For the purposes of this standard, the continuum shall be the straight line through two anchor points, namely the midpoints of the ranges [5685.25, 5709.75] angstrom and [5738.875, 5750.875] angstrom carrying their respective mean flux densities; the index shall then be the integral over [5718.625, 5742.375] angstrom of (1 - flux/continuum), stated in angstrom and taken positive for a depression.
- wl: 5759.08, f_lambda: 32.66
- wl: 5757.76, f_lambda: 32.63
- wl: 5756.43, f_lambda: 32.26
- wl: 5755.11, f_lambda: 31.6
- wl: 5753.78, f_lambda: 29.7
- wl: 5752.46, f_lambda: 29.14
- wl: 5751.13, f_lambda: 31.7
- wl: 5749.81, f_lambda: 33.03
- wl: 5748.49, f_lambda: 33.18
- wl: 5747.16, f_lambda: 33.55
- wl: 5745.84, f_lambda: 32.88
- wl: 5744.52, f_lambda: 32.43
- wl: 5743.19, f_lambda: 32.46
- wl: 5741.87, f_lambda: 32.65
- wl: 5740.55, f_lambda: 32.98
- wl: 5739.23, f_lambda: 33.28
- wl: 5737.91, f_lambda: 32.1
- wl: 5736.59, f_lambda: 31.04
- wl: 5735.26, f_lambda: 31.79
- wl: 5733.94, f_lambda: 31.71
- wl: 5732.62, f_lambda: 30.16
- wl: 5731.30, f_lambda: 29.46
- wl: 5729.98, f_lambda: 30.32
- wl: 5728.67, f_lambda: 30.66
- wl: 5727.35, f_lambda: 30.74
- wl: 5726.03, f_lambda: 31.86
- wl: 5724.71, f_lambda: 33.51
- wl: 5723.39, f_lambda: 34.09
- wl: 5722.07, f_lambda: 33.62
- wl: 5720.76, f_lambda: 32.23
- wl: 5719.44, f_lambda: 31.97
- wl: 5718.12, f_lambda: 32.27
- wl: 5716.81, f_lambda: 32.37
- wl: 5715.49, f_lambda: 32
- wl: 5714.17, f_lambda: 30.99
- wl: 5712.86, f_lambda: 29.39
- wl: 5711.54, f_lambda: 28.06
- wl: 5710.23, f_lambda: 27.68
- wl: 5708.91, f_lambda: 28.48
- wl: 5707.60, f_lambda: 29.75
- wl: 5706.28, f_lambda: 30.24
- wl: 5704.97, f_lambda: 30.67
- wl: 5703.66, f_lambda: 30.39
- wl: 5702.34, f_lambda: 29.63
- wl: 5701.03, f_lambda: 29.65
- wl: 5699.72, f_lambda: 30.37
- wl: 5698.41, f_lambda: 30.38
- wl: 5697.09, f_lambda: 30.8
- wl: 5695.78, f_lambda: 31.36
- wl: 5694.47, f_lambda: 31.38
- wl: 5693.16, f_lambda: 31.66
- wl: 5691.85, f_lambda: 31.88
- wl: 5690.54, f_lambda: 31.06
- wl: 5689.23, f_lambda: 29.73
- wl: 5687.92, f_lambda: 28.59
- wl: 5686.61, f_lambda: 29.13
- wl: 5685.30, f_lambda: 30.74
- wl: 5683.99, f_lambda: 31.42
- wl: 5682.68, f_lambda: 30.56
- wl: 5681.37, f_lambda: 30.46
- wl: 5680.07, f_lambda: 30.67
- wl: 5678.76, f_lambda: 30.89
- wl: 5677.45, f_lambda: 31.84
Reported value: 0.2 angstrom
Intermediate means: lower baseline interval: 30.3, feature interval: 31.9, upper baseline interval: 32.9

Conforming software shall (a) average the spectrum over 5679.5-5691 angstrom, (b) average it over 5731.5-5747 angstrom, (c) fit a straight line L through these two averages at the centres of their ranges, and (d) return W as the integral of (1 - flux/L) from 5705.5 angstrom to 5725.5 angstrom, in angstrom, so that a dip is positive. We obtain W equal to 0.1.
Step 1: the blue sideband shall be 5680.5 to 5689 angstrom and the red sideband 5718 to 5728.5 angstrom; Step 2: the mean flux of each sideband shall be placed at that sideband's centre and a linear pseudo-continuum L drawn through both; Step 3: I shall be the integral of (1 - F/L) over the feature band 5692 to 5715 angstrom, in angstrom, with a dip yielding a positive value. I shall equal 0.8 angstrom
